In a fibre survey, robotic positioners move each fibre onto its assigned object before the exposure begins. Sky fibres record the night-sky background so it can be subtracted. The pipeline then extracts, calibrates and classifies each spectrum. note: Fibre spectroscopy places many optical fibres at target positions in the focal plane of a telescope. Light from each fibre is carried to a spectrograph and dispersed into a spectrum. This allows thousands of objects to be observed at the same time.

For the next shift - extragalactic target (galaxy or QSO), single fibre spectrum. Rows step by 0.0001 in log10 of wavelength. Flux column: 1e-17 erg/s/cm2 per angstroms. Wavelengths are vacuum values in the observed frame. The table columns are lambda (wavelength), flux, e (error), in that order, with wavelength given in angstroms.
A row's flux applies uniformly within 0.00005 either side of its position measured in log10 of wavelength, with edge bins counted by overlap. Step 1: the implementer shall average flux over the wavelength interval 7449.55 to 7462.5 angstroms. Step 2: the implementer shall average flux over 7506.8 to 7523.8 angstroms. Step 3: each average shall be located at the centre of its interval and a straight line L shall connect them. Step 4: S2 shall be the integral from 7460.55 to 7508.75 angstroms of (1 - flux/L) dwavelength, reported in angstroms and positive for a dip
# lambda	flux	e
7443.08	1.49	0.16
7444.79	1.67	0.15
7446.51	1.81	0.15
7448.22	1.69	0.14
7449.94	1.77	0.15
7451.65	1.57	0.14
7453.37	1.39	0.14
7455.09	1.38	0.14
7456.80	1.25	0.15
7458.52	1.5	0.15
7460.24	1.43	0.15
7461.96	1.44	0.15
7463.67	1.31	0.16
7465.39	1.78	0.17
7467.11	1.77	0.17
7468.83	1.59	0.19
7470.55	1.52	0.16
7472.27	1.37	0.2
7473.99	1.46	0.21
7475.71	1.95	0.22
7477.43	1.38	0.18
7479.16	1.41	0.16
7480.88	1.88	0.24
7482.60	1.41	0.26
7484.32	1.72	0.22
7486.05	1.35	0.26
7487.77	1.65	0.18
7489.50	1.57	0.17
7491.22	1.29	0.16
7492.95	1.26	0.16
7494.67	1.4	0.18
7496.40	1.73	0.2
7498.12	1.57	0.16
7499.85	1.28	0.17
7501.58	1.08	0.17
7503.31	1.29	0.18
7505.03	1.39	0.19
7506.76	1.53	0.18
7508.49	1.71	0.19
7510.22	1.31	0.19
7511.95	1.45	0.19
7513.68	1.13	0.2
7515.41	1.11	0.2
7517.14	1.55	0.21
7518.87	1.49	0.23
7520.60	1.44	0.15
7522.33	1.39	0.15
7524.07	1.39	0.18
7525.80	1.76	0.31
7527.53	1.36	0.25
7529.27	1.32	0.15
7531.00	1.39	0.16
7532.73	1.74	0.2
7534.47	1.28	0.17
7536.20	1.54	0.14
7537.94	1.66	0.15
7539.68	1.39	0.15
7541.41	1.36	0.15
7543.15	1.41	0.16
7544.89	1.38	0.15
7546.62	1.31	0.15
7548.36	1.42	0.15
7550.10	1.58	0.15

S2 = -2.3 angstroms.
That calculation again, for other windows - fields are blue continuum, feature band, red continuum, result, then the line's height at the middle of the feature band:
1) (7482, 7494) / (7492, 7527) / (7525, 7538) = 1.6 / 1.48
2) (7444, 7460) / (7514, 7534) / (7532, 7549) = 0.4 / 1.47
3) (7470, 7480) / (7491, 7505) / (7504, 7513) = 1.1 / 1.48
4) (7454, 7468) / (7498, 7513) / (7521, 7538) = 0.9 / 1.48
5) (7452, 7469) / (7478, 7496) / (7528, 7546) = -0.4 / 1.47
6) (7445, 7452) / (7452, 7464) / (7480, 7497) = 2.0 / 1.67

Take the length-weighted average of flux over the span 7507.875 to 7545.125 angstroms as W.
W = 1.43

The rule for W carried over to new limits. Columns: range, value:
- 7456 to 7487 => 1.53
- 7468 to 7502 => 1.5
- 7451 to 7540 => 1.47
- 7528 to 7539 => 1.48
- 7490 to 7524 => 1.39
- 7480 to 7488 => 1.6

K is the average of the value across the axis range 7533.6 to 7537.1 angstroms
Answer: 1.41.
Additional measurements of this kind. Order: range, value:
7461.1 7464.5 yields 1.38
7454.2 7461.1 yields 1.39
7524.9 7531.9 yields 1.46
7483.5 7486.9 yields 1.53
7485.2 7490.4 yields 1.52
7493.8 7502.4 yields 1.41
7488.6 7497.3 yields 1.45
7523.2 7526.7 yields 1.57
